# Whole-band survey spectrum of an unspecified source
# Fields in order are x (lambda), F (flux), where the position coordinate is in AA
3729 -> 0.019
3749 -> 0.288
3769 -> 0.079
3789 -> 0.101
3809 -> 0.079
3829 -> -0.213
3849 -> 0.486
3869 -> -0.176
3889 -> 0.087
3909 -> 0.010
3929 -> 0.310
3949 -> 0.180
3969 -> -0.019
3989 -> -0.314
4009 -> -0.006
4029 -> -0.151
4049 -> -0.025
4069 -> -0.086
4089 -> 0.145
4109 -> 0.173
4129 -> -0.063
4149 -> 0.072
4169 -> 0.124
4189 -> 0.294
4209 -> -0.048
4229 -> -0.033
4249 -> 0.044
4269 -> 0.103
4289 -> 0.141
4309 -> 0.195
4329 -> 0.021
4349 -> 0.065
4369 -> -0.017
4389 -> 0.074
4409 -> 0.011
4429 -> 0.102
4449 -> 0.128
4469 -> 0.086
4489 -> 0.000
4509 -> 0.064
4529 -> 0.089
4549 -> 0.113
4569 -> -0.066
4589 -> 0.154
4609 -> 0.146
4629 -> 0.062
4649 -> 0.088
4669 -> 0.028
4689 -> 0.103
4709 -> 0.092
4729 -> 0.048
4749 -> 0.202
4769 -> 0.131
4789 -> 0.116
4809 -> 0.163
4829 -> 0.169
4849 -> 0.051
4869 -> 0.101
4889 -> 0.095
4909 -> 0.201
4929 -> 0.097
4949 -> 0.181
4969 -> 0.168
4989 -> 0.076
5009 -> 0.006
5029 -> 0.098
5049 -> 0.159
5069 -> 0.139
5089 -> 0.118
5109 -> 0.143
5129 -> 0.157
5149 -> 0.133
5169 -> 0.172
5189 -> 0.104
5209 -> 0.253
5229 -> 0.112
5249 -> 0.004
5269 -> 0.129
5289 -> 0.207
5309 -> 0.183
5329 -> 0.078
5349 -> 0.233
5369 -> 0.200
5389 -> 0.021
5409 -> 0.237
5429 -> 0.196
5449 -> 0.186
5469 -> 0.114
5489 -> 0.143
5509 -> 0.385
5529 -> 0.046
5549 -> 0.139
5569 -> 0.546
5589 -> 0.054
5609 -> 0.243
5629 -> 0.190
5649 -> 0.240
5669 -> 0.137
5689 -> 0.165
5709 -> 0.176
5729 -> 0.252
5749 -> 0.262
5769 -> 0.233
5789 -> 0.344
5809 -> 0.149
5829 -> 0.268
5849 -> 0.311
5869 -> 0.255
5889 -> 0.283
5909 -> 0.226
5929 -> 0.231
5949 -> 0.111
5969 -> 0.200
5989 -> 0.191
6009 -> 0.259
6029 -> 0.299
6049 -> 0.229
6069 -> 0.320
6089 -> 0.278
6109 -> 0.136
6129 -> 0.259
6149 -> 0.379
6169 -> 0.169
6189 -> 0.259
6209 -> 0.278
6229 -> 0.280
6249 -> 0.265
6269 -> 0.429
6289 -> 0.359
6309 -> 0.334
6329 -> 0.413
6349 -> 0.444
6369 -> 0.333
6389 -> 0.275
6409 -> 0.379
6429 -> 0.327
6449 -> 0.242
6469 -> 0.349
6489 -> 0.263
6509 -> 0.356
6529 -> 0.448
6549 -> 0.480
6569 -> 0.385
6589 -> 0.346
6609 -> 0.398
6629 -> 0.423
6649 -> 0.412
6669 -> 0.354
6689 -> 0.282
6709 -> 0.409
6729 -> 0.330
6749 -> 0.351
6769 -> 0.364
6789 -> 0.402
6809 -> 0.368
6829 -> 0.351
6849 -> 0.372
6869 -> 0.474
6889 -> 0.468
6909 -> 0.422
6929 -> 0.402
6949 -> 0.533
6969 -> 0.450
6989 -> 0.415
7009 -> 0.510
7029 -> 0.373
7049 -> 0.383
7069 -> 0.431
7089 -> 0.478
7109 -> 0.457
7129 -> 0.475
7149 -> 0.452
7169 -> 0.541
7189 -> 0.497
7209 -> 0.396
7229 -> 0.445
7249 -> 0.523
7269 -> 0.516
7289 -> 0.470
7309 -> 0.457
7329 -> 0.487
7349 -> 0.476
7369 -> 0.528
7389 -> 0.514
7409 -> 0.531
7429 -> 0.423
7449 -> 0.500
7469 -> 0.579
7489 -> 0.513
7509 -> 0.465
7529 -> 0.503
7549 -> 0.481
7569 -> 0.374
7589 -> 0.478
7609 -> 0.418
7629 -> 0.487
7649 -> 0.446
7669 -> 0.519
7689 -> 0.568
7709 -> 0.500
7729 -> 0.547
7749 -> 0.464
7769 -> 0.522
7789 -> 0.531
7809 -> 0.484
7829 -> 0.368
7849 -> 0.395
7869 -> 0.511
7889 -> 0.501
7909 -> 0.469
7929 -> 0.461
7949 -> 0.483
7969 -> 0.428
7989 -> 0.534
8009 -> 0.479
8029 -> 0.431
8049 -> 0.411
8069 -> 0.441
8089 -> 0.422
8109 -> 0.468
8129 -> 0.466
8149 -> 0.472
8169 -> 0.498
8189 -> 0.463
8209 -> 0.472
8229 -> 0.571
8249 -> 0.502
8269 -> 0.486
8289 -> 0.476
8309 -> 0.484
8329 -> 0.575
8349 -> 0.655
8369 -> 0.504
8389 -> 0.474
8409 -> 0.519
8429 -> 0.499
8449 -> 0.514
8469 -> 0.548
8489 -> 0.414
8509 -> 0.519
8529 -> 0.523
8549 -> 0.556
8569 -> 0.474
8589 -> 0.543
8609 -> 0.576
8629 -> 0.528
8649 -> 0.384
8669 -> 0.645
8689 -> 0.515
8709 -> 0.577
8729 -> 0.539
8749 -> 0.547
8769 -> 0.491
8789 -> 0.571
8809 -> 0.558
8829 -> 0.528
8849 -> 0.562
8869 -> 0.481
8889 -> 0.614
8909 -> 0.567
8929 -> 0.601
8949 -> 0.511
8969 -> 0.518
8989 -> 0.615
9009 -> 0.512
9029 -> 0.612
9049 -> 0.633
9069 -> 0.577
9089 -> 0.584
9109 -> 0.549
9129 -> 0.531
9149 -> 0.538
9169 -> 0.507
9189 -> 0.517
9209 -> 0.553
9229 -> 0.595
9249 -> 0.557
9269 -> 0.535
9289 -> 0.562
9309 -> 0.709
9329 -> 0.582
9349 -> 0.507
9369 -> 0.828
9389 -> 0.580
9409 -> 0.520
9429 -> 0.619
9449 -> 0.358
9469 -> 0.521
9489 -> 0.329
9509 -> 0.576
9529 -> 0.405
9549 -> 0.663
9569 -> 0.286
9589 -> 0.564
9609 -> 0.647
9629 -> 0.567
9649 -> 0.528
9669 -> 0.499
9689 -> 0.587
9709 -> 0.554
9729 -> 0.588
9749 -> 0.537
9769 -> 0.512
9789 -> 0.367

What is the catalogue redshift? 0.55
